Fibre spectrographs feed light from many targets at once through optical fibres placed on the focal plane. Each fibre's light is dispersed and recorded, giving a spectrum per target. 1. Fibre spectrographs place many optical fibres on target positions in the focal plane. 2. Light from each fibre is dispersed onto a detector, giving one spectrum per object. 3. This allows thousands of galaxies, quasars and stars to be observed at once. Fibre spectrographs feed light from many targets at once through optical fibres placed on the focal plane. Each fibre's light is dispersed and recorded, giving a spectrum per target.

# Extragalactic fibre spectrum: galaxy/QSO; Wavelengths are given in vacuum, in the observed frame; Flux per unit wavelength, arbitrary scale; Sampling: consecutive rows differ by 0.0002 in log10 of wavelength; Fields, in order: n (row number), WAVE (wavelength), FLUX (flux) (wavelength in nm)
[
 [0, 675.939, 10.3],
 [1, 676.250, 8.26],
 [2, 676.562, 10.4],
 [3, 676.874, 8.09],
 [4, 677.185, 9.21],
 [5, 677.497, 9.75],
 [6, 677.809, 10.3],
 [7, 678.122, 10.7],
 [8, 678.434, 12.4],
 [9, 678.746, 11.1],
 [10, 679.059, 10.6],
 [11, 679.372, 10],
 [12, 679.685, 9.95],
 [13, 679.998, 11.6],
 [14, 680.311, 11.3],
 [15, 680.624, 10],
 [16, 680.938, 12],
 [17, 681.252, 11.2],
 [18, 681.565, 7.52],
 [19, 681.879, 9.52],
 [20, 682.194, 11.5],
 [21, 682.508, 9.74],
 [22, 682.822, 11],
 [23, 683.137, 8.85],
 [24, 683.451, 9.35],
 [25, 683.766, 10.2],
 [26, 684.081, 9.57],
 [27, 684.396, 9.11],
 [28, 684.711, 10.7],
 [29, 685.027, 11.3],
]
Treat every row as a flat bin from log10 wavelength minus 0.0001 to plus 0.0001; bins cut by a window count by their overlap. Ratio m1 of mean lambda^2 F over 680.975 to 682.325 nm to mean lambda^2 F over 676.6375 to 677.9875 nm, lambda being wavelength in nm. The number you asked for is 1.1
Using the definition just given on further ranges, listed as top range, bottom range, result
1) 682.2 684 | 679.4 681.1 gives 0.92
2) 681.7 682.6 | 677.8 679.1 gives 0.93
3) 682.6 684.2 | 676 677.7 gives 1.08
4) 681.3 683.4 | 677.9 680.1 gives 0.91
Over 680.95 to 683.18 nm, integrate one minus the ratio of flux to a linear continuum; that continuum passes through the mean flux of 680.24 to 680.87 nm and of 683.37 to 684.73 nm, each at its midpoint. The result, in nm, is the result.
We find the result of 0.045 nm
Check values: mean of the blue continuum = 10.7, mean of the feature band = 10.1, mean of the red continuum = 9.72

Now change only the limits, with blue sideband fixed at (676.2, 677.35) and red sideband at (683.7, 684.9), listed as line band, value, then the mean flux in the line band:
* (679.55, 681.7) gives -0.24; 10.5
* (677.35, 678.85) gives -0.27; 10.8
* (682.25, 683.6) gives -0.02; 9.88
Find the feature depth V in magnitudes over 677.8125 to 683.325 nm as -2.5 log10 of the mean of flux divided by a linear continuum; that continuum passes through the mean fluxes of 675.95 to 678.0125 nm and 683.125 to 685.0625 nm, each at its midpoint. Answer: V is -0.09 mag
